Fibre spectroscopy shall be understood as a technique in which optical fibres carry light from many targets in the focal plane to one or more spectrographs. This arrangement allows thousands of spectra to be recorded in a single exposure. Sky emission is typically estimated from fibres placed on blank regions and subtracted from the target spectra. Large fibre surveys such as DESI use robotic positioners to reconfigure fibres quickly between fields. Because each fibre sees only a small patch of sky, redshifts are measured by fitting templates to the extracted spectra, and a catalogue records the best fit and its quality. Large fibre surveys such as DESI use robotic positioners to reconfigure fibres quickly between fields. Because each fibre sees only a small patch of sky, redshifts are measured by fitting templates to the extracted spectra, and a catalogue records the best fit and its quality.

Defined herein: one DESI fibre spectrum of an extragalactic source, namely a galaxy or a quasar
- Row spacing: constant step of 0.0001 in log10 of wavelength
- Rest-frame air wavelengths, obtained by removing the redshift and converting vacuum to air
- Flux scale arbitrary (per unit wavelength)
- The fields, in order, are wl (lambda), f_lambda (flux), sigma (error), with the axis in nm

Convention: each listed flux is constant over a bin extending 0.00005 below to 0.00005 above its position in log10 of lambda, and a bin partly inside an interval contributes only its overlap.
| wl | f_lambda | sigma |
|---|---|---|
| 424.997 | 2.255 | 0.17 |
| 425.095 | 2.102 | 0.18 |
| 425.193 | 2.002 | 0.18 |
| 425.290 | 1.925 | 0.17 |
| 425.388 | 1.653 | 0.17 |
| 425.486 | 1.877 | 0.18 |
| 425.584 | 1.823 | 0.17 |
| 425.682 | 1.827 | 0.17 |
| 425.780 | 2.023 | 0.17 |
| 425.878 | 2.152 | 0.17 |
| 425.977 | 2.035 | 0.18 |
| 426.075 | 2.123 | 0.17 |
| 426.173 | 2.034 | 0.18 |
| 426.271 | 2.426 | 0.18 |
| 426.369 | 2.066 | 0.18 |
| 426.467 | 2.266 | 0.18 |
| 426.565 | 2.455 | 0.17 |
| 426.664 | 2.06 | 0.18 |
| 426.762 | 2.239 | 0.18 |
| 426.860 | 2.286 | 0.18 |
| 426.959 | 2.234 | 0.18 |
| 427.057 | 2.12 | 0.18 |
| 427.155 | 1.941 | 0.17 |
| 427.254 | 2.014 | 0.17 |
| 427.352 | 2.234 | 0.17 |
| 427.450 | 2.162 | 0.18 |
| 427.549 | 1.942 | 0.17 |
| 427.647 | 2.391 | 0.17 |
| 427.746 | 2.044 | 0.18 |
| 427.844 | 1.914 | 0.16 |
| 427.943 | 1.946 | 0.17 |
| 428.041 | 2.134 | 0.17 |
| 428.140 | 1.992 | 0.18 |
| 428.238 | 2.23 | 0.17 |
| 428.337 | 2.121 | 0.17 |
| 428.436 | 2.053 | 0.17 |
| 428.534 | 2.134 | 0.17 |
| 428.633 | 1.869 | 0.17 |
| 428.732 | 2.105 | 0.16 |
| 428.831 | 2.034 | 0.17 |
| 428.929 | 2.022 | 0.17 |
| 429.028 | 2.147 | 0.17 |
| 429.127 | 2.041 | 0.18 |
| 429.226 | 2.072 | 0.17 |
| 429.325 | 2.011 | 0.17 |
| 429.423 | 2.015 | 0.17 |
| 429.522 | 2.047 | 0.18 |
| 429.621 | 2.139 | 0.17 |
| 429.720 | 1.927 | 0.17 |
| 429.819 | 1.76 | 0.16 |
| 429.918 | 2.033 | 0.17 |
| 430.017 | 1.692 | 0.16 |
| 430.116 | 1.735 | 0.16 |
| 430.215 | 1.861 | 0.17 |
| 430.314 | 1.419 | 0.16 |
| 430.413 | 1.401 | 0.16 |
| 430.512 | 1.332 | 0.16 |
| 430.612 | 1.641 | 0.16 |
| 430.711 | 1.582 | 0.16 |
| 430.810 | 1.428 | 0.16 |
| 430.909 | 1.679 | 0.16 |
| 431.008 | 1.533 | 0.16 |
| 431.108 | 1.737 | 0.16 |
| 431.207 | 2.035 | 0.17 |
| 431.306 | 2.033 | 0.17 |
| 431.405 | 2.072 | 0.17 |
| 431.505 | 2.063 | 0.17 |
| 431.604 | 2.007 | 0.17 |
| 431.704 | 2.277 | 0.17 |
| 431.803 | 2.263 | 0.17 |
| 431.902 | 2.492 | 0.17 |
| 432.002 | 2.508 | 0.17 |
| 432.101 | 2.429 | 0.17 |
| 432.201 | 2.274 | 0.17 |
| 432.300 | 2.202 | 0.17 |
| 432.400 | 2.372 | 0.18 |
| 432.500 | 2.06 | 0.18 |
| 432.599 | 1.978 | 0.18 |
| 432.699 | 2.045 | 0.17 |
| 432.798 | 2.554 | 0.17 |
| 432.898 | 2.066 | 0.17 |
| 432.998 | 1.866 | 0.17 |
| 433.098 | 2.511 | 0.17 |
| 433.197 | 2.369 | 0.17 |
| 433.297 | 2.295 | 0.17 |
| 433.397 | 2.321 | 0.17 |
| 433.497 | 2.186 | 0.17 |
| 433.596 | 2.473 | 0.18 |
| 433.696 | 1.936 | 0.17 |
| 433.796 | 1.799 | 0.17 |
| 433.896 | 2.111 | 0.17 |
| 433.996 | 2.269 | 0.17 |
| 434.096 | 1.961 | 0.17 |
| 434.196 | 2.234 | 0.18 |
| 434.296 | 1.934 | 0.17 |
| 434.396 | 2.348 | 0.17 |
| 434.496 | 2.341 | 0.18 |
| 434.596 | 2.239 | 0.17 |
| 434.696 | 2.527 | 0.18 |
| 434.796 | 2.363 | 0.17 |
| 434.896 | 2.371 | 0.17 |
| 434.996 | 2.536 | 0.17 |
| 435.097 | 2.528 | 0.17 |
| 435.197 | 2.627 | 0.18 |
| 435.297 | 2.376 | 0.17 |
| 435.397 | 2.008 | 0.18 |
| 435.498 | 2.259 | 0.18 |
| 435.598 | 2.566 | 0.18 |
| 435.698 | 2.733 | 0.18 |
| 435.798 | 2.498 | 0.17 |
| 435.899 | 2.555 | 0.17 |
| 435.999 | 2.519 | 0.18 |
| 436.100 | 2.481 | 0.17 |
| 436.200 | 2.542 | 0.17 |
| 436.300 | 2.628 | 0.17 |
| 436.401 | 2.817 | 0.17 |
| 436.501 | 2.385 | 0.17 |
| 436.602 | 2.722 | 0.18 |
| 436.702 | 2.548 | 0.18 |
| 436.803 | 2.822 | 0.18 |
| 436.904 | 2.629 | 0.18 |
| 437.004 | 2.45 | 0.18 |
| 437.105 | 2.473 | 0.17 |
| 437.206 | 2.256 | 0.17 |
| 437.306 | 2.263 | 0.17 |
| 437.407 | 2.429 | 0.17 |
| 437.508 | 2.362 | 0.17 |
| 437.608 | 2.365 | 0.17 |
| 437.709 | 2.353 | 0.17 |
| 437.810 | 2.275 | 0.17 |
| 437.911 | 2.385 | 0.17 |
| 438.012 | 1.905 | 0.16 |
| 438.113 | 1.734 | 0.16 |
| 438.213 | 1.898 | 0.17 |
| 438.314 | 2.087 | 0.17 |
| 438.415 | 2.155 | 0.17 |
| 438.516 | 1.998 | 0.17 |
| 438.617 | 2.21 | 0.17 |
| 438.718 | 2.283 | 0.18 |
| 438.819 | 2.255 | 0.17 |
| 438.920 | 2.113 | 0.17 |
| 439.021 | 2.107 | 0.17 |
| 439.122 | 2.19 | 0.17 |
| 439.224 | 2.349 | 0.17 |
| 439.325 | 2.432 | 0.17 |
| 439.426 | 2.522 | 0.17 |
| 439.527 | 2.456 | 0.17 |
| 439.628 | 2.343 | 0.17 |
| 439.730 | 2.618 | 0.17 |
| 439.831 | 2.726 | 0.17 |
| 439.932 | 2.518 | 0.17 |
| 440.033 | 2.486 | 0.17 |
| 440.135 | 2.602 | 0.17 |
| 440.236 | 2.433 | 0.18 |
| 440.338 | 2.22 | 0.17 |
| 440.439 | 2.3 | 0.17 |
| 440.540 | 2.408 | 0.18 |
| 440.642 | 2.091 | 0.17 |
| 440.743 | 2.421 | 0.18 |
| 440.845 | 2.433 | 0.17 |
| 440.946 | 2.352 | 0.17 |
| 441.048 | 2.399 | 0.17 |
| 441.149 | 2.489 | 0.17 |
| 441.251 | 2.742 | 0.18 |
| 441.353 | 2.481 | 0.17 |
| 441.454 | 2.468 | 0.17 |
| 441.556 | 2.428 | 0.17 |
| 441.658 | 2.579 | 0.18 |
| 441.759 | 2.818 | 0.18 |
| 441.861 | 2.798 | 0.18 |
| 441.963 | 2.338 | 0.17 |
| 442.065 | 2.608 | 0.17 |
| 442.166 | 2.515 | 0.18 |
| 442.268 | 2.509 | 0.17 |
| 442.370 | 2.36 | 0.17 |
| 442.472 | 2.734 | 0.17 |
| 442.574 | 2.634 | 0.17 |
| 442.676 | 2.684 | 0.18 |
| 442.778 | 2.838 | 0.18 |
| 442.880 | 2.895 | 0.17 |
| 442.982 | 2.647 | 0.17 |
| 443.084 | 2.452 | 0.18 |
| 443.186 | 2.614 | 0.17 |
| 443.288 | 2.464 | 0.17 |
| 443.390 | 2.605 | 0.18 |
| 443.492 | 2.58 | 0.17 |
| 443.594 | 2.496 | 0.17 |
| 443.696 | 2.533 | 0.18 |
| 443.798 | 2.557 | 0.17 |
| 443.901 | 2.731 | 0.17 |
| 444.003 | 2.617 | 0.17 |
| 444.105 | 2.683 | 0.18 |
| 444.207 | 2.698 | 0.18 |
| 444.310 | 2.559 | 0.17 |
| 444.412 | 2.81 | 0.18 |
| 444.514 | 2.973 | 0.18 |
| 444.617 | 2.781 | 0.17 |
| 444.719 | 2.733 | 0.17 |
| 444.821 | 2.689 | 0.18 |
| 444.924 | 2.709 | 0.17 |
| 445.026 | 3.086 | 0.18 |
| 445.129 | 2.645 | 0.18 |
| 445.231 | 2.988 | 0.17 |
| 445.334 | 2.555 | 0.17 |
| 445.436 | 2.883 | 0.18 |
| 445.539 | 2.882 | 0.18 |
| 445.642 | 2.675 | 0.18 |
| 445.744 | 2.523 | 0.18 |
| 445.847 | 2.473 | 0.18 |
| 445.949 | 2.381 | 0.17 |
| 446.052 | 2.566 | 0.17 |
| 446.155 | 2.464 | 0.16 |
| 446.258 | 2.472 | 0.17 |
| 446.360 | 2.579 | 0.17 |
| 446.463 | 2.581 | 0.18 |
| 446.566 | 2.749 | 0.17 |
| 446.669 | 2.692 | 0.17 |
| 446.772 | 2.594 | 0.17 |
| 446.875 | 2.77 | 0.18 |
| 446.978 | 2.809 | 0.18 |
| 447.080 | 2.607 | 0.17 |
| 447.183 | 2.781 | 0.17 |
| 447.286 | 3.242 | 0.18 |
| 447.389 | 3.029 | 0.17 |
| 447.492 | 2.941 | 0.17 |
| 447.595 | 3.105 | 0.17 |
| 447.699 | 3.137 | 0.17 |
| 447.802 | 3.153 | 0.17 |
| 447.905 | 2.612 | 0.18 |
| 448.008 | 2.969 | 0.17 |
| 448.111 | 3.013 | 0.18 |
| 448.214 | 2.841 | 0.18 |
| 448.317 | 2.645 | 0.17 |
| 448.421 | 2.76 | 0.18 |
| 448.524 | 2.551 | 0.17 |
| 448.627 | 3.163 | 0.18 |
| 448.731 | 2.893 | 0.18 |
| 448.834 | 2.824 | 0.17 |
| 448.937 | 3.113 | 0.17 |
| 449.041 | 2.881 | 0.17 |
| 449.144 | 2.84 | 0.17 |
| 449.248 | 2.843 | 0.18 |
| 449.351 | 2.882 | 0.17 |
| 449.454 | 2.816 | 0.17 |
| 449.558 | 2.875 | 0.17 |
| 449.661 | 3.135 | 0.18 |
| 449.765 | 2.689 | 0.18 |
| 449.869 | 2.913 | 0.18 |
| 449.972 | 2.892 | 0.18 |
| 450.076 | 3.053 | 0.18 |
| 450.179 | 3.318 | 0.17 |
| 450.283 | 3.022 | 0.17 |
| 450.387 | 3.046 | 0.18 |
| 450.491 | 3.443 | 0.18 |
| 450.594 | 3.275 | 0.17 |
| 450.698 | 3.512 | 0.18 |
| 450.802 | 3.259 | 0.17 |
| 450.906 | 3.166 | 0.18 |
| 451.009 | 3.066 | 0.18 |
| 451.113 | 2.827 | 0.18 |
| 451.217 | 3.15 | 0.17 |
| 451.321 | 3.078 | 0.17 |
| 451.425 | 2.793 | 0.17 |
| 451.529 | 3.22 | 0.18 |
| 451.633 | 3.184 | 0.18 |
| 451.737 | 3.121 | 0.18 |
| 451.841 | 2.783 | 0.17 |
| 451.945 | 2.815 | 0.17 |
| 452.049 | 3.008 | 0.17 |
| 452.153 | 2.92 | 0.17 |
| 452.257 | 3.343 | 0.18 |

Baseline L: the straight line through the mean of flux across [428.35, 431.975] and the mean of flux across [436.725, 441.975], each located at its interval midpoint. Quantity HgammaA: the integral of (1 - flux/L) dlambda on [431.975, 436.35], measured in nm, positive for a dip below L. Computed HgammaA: -0.41 nm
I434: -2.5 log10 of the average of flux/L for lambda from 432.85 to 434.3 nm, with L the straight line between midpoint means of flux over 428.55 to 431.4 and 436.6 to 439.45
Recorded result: -0.06 mag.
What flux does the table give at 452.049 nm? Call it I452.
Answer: 3.008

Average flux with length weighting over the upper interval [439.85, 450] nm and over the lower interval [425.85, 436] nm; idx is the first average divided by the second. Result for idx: 1.3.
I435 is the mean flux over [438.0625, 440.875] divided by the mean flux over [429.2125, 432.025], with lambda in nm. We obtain 1.2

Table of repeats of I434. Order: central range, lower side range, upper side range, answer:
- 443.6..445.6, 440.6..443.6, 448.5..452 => -0.017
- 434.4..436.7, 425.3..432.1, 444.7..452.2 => -0.078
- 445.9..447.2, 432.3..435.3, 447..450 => 0.080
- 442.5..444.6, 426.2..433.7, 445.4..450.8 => 0.003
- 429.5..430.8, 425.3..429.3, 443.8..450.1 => 0.258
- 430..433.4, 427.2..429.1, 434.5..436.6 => 0.139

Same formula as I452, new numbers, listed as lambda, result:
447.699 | 3.137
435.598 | 2.566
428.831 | 2.034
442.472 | 2.734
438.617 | 2.21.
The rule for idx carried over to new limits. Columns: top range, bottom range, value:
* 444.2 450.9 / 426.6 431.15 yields 1.47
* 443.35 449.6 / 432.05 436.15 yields 1.20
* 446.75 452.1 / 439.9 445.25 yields 1.15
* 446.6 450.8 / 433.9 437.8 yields 1.21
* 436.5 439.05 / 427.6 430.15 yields 1.13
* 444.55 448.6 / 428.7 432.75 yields 1.41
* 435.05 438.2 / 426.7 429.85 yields 1.17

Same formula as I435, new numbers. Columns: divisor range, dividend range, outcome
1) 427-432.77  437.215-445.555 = 1.25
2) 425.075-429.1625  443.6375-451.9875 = 1.38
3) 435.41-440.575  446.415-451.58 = 1.24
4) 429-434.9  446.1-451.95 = 1.43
